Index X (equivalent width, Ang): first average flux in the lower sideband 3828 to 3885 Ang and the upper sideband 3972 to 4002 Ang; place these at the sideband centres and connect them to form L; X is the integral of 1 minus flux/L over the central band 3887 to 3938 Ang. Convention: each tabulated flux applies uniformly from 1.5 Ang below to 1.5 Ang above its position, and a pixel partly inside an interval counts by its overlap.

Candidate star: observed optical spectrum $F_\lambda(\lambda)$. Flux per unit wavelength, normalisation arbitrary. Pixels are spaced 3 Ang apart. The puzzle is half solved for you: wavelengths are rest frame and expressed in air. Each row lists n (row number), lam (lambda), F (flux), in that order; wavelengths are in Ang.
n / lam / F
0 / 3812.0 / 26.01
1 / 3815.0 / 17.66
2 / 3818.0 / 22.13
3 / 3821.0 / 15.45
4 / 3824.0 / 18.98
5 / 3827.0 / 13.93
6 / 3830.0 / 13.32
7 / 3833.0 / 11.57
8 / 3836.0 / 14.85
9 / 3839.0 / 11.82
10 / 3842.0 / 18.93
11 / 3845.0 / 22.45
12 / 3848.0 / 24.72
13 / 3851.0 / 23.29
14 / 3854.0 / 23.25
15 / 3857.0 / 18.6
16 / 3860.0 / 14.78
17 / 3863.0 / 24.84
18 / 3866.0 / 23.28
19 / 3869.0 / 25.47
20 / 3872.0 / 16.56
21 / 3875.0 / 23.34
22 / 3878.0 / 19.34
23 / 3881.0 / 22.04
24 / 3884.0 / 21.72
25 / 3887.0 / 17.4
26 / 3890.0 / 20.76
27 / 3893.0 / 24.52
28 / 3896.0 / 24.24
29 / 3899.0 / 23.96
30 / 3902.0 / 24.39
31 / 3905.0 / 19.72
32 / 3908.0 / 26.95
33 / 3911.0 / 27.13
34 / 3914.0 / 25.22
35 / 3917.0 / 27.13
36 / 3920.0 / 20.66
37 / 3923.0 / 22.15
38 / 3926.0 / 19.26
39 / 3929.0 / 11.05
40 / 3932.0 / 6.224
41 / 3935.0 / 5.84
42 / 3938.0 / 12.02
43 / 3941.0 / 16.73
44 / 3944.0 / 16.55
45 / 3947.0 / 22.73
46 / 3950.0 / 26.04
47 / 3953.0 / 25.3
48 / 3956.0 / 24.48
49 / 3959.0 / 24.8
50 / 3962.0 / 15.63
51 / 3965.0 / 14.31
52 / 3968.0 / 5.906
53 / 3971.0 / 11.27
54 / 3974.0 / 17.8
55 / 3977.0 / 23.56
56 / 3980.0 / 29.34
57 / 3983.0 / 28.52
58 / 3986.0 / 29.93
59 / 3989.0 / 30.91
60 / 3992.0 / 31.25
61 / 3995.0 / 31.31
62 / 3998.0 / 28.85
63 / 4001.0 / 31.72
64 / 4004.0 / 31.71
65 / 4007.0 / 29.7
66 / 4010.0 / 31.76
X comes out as 6.1 Ang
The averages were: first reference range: 19.6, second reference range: 28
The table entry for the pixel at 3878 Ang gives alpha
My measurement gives 19.34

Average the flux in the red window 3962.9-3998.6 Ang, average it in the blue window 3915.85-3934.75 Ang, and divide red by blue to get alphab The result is 1.39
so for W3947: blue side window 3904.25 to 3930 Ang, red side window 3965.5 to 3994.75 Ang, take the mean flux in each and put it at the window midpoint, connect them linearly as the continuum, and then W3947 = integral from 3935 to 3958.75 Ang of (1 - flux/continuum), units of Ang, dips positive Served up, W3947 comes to 3.1 Ang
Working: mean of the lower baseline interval 22.4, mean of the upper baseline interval 23.2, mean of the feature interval 19.8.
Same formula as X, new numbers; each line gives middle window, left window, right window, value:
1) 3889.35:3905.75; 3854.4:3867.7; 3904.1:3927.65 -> -0.4 Ang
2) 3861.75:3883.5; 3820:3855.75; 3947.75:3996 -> -3.4 Ang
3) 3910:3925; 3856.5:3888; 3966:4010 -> -0.9 Ang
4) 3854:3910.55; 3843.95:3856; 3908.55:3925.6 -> 4.4 Ang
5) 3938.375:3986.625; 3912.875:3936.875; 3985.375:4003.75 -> 7.7 Ang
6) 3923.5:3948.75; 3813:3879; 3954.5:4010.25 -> 9.5 Ang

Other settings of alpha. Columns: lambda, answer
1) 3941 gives 16.73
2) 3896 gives 24.24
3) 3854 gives 23.25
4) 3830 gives 13.32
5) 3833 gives 11.57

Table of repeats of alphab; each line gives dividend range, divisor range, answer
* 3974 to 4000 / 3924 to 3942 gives 2.38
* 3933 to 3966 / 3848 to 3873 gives 0.86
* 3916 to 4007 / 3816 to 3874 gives 1.14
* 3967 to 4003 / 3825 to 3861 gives 1.44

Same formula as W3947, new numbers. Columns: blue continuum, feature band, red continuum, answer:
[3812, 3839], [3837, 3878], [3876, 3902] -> -3.4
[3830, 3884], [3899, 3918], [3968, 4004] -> -2.2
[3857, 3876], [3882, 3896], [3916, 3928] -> -0.1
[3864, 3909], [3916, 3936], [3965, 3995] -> 5.8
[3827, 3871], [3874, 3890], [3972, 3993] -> 0.3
